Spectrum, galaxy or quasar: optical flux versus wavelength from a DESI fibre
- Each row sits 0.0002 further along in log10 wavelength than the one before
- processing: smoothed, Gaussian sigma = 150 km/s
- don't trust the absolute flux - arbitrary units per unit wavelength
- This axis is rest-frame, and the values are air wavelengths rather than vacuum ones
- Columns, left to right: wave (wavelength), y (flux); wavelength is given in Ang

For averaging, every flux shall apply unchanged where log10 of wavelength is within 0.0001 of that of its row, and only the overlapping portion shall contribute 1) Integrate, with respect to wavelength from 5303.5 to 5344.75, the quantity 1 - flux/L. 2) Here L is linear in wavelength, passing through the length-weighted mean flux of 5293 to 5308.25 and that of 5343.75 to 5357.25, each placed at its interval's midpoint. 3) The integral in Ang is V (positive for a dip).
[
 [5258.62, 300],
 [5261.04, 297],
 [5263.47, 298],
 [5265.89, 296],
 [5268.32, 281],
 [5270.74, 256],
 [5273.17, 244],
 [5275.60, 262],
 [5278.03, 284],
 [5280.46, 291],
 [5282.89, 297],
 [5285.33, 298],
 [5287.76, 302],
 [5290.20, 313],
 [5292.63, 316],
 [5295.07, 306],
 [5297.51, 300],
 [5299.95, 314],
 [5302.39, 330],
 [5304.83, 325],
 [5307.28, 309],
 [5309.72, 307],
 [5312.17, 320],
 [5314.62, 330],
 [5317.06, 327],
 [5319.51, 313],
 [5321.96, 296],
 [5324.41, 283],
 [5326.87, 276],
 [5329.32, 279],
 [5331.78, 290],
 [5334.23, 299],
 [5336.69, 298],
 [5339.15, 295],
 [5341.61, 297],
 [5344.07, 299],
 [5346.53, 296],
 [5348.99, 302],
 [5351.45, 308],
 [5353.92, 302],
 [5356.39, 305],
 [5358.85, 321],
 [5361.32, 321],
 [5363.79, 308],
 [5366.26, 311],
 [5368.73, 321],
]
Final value 0.8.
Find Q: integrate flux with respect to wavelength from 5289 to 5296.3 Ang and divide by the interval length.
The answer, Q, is 312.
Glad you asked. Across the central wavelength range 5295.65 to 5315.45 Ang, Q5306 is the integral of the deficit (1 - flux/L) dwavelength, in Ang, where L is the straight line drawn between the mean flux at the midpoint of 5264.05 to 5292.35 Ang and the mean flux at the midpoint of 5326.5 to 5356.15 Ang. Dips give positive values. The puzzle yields -1.8 Ang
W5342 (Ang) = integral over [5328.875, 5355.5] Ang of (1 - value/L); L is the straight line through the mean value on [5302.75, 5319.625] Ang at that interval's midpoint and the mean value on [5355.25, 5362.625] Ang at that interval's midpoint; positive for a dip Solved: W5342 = 1.7 Ang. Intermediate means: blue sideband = 320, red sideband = 316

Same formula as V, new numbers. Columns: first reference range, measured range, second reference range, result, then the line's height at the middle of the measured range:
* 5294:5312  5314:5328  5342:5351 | 0.21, 308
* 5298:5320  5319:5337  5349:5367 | 1.43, 316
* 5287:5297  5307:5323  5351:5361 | -0.30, 309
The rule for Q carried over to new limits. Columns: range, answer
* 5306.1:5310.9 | 308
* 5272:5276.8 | 253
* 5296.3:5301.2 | 307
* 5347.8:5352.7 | 305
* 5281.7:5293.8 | 305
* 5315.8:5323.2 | 312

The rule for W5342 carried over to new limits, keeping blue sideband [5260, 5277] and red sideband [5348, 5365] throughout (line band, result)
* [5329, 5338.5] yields 0.3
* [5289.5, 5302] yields -1.1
